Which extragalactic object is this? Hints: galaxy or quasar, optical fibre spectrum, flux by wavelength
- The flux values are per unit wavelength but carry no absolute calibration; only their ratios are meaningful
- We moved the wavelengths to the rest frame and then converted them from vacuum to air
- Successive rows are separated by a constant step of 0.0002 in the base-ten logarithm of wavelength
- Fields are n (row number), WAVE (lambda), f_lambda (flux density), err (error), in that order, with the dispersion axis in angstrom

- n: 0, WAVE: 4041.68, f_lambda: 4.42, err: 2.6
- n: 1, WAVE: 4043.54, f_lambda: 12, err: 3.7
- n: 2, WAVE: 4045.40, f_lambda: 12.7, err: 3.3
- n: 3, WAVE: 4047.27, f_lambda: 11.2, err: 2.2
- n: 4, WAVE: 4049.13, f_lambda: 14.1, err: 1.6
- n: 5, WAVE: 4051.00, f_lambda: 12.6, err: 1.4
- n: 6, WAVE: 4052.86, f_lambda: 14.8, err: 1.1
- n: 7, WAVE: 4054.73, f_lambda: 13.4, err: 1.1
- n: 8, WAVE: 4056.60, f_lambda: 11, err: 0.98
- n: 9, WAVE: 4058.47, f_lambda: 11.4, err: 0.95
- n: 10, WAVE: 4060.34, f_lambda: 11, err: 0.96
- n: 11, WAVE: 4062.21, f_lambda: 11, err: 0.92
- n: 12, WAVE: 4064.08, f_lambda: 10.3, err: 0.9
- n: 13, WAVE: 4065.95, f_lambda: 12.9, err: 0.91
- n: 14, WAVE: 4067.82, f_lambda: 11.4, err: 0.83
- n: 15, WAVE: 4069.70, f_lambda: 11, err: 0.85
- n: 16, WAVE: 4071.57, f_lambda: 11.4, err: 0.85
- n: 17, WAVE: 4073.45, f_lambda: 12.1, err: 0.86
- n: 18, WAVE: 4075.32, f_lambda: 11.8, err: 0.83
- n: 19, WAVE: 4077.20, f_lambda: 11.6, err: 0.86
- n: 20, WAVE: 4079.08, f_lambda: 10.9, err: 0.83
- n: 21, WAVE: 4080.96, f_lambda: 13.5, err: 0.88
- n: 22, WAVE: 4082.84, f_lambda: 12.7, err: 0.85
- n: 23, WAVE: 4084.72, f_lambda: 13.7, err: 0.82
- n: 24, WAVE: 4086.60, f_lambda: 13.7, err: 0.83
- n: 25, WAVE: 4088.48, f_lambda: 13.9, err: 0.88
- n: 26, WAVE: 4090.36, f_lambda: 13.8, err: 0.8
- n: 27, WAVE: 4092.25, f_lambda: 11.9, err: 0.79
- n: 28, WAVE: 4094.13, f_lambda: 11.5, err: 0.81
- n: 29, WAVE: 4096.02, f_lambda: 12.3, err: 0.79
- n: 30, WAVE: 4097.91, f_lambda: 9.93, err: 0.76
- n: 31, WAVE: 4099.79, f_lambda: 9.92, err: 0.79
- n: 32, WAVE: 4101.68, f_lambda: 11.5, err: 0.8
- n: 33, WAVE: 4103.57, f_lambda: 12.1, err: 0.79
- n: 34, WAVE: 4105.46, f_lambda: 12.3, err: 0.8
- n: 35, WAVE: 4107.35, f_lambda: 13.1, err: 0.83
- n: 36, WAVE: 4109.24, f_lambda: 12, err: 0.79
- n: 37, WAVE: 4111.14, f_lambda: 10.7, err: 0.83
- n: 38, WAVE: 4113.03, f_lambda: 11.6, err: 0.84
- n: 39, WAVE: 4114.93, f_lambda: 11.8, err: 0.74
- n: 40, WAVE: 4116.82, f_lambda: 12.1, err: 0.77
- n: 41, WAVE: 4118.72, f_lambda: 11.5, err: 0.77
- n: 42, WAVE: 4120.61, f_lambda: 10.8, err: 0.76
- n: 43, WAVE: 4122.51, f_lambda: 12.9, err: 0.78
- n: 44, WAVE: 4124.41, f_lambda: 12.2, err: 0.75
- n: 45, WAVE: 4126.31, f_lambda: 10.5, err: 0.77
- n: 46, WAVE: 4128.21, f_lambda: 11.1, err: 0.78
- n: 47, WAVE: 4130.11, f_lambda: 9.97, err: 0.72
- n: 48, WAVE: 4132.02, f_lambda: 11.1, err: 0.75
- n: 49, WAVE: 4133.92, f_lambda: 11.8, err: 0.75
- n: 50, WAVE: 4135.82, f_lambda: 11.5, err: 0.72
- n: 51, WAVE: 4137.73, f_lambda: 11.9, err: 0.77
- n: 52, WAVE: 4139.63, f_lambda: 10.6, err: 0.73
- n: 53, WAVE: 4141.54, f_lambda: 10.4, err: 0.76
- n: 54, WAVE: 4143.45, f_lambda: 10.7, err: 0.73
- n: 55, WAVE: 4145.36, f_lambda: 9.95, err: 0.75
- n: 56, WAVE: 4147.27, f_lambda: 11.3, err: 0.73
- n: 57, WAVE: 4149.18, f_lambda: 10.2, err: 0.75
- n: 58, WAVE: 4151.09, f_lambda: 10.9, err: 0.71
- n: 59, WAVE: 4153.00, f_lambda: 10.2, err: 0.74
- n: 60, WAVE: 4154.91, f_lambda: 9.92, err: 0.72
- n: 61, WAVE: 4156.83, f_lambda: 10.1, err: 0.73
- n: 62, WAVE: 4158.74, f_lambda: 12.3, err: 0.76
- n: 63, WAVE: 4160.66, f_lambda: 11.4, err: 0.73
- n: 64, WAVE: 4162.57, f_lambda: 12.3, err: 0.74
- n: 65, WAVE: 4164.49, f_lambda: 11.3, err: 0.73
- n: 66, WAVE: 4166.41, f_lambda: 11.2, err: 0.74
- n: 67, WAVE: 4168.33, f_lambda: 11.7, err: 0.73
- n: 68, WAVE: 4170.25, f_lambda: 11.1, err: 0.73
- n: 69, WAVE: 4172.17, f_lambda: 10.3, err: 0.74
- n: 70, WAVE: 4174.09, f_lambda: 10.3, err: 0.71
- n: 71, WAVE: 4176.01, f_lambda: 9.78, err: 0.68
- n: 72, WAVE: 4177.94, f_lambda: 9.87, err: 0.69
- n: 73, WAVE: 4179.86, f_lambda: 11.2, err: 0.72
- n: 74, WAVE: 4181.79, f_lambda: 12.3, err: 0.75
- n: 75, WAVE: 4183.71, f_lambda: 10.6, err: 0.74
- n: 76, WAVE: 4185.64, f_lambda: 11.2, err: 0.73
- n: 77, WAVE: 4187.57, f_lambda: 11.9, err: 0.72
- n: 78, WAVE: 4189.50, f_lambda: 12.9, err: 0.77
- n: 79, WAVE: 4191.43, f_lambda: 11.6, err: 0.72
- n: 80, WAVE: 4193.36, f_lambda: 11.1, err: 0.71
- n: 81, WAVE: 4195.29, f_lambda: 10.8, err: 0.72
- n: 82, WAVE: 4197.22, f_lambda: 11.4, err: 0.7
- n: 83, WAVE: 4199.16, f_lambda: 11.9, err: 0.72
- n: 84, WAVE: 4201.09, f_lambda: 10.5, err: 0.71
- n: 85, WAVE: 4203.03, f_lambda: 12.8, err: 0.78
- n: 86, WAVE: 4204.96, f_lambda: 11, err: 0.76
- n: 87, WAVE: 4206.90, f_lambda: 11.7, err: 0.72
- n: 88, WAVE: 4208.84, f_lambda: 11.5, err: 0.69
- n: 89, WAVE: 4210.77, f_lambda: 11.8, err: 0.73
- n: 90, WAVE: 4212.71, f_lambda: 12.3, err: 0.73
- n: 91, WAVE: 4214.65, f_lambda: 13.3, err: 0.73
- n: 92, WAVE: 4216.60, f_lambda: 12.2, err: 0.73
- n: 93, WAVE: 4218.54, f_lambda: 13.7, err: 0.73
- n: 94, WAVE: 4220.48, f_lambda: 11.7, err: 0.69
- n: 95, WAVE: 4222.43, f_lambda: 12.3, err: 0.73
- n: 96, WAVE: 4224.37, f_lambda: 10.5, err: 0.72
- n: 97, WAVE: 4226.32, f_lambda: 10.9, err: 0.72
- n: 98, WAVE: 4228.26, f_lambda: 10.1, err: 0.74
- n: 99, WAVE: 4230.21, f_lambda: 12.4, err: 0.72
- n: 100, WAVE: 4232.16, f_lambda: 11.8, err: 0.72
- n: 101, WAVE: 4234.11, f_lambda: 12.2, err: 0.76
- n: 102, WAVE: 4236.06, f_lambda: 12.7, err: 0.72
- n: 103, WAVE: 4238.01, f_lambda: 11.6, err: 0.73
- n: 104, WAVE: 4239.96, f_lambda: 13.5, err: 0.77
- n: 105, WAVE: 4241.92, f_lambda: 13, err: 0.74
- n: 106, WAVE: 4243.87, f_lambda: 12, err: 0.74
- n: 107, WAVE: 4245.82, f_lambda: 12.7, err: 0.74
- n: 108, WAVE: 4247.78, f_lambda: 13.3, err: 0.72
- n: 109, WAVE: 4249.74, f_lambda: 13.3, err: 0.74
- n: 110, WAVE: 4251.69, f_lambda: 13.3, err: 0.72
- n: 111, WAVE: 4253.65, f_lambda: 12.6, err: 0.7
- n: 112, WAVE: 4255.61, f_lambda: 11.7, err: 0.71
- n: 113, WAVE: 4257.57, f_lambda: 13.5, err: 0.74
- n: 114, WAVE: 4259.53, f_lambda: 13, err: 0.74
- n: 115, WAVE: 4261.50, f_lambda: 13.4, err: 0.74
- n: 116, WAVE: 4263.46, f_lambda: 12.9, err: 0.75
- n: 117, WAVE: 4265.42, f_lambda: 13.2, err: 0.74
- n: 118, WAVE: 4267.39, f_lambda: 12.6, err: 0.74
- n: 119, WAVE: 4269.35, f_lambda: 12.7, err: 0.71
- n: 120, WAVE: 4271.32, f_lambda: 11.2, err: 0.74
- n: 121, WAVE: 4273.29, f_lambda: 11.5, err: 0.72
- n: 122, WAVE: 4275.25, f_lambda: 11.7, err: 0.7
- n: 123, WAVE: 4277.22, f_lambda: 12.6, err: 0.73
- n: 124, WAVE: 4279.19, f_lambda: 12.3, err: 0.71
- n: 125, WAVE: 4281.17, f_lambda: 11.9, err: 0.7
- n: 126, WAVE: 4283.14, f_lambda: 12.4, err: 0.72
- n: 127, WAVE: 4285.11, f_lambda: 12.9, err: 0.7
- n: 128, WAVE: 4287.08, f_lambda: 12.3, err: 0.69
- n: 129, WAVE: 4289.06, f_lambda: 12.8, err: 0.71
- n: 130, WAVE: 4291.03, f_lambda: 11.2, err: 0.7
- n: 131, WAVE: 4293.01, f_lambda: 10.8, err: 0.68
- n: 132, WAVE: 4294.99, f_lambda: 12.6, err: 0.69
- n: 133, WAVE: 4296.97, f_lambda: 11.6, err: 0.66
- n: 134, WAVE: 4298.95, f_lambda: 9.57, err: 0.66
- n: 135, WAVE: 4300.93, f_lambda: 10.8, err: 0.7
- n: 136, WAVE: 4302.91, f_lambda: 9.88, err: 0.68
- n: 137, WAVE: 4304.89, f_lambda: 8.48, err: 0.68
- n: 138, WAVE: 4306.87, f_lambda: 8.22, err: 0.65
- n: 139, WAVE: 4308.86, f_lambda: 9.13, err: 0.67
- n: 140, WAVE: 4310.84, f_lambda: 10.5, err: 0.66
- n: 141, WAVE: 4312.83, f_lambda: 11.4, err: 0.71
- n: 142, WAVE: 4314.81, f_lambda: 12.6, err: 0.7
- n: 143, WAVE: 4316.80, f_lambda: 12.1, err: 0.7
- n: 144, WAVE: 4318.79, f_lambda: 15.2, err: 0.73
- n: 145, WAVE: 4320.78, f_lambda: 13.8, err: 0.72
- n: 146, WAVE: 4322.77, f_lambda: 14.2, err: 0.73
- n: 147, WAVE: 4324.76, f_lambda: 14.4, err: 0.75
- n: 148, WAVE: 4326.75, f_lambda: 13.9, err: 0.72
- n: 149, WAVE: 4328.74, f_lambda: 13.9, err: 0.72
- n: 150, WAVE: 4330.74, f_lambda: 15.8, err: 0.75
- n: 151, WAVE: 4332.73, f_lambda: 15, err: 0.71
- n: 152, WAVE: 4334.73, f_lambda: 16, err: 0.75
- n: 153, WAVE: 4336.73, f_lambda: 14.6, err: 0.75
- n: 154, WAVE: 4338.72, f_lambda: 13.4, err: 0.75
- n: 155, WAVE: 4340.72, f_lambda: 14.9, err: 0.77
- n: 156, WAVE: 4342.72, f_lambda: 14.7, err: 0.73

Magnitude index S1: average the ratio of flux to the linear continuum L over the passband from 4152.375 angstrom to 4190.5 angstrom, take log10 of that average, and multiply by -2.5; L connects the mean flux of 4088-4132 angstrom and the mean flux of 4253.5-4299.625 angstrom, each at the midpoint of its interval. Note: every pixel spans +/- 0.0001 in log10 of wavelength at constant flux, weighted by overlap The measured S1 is 0.07 mag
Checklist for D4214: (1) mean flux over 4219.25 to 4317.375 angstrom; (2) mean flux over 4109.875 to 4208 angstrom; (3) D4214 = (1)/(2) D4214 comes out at 1.06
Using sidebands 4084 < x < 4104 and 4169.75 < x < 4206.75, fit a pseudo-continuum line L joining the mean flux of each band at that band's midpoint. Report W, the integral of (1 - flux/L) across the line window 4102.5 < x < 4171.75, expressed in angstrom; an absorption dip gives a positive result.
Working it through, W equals 2.7 angstrom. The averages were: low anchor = 12.2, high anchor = 11.2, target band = 11.3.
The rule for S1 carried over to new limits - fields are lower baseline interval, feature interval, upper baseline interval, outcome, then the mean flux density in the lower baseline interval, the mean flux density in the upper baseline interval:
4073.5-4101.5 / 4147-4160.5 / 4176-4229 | 0.11 mag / 12.2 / 11.6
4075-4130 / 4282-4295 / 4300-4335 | 0.02 mag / 11.9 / 12.5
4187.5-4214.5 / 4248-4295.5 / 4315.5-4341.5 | 0.06 mag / 11.7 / 14.4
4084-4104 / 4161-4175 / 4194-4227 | 0.07 mag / 12.2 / 11.8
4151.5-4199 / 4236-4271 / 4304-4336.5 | -0.07 mag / 11.1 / 12.8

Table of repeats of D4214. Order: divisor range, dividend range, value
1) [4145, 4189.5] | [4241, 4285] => 1.15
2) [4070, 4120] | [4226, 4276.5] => 1.03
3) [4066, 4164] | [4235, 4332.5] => 1.06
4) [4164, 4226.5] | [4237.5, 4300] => 1.08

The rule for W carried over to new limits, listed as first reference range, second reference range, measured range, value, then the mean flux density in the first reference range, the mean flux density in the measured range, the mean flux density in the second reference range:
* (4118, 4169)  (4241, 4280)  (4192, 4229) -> 0.9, 11.1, 11.7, 12.6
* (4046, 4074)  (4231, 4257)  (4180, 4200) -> 1.4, 12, 11.5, 12.6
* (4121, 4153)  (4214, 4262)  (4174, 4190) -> 0.7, 11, 11.1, 12.4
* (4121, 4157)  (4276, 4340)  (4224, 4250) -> -0.8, 10.9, 12.1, 12.4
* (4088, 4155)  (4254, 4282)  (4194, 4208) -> 0.6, 11.4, 11.4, 12.4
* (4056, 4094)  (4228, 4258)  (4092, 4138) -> 2.5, 12.1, 11.5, 12.5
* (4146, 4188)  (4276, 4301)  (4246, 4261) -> -1.8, 11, 12.9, 11.9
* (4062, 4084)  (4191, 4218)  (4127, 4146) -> 1.4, 11.8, 10.9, 11.7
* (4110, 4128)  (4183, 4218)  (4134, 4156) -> 1.7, 11.6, 10.7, 11.7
